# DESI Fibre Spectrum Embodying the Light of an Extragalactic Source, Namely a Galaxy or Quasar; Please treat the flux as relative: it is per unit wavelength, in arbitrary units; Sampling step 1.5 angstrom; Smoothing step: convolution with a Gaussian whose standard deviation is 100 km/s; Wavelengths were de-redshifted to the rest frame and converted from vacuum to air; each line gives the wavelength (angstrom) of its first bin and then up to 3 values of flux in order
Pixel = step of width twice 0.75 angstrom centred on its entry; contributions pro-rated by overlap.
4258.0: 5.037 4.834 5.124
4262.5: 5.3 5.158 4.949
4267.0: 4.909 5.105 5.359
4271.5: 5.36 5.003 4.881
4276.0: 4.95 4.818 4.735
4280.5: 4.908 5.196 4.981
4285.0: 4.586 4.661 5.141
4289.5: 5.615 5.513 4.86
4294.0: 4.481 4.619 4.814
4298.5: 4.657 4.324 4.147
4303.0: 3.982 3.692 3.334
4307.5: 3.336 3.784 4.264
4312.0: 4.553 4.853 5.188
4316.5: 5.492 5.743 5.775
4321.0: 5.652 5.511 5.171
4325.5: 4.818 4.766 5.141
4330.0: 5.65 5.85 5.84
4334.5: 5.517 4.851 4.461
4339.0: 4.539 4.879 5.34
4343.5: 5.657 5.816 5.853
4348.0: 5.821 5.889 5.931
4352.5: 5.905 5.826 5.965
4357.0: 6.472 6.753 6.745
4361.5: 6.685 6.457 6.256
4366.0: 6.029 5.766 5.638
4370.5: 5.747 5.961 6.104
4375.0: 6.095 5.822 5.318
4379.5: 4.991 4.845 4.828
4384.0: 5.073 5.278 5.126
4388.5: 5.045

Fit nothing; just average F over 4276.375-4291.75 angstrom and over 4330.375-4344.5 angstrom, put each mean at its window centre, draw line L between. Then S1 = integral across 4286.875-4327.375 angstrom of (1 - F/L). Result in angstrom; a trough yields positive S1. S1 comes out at 2.9 angstrom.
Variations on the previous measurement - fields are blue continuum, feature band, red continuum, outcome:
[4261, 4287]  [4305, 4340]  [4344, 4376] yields 4.1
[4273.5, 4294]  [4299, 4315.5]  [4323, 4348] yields 3.2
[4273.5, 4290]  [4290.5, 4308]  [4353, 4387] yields 2.7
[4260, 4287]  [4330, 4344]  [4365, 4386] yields 0.3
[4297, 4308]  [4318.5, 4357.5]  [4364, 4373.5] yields -3.7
